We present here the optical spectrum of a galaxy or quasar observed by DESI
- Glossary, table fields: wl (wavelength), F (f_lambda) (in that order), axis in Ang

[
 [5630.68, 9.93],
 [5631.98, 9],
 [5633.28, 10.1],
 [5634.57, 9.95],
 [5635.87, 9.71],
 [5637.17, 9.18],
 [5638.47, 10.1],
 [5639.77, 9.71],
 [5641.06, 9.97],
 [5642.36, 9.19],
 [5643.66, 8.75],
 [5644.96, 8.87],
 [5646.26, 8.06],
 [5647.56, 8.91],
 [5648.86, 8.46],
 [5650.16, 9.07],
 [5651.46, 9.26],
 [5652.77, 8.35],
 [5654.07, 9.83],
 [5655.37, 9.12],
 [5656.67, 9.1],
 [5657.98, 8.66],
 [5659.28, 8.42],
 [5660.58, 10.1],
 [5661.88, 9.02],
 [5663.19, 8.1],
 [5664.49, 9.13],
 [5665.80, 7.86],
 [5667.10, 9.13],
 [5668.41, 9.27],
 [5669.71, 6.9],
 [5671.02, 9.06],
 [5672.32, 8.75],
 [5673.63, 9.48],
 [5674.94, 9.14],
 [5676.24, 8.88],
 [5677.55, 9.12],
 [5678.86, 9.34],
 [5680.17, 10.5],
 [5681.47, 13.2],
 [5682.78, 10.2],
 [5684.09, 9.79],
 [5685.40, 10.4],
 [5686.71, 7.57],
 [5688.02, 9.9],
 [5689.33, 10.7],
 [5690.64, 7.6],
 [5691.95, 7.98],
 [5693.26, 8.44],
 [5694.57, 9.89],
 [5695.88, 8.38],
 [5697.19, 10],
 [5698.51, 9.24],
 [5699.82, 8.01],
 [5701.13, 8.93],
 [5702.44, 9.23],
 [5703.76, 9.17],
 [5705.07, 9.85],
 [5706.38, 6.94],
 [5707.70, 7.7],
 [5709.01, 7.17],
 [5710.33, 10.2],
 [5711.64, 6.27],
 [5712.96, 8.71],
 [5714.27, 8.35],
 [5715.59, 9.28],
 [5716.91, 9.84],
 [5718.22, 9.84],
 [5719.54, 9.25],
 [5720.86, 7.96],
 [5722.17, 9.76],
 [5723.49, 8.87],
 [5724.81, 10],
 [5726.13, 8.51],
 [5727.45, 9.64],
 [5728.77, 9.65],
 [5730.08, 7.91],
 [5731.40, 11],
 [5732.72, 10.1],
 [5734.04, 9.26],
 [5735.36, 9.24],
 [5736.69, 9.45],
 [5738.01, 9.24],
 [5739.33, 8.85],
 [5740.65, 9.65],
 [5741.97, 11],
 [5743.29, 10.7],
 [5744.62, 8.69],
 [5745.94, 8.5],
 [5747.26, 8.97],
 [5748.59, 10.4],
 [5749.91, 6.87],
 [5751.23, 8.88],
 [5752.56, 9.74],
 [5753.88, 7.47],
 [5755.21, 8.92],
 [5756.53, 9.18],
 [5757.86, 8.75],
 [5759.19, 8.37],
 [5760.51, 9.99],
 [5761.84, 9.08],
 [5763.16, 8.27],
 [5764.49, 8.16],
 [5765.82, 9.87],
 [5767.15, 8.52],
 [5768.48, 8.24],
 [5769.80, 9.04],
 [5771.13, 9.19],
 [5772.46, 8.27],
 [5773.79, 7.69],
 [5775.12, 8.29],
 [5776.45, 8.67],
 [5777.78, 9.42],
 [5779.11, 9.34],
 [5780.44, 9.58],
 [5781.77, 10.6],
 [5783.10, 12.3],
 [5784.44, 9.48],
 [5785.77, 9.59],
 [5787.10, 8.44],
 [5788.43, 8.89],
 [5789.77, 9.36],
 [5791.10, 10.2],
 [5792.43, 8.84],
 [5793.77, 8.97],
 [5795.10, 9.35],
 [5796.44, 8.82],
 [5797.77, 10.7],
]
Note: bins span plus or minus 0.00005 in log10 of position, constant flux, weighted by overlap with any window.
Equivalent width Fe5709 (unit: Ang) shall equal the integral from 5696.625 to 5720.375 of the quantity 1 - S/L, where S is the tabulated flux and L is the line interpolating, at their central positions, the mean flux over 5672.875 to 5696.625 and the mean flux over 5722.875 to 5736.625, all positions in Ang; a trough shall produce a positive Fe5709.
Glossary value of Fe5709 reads 1.7 Ang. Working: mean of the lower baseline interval 9.47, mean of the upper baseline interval 9.42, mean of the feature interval 8.76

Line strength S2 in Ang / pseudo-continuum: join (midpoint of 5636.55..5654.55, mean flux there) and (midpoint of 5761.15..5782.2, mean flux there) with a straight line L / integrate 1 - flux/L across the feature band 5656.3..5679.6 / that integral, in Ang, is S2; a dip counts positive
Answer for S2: 0.5 Ang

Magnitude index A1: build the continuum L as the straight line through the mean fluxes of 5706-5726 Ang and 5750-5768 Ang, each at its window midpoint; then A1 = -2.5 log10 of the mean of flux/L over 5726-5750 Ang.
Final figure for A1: -0.08 mag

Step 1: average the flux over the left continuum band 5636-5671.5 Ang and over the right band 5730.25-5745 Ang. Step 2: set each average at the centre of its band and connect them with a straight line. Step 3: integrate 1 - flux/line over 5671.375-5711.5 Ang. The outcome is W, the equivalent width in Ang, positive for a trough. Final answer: 0.6 Ang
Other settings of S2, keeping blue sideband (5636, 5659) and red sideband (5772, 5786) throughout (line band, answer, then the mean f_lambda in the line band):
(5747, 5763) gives 0.81 Ang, 8.86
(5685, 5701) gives 0.37 Ang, 8.98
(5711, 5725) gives 0.55 Ang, 8.89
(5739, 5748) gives -0.19 Ang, 9.51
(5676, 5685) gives -1.02 Ang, 10.2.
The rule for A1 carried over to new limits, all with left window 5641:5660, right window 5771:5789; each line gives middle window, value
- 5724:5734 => -0.046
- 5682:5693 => -0.032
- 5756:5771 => 0.043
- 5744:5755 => 0.059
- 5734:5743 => -0.051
